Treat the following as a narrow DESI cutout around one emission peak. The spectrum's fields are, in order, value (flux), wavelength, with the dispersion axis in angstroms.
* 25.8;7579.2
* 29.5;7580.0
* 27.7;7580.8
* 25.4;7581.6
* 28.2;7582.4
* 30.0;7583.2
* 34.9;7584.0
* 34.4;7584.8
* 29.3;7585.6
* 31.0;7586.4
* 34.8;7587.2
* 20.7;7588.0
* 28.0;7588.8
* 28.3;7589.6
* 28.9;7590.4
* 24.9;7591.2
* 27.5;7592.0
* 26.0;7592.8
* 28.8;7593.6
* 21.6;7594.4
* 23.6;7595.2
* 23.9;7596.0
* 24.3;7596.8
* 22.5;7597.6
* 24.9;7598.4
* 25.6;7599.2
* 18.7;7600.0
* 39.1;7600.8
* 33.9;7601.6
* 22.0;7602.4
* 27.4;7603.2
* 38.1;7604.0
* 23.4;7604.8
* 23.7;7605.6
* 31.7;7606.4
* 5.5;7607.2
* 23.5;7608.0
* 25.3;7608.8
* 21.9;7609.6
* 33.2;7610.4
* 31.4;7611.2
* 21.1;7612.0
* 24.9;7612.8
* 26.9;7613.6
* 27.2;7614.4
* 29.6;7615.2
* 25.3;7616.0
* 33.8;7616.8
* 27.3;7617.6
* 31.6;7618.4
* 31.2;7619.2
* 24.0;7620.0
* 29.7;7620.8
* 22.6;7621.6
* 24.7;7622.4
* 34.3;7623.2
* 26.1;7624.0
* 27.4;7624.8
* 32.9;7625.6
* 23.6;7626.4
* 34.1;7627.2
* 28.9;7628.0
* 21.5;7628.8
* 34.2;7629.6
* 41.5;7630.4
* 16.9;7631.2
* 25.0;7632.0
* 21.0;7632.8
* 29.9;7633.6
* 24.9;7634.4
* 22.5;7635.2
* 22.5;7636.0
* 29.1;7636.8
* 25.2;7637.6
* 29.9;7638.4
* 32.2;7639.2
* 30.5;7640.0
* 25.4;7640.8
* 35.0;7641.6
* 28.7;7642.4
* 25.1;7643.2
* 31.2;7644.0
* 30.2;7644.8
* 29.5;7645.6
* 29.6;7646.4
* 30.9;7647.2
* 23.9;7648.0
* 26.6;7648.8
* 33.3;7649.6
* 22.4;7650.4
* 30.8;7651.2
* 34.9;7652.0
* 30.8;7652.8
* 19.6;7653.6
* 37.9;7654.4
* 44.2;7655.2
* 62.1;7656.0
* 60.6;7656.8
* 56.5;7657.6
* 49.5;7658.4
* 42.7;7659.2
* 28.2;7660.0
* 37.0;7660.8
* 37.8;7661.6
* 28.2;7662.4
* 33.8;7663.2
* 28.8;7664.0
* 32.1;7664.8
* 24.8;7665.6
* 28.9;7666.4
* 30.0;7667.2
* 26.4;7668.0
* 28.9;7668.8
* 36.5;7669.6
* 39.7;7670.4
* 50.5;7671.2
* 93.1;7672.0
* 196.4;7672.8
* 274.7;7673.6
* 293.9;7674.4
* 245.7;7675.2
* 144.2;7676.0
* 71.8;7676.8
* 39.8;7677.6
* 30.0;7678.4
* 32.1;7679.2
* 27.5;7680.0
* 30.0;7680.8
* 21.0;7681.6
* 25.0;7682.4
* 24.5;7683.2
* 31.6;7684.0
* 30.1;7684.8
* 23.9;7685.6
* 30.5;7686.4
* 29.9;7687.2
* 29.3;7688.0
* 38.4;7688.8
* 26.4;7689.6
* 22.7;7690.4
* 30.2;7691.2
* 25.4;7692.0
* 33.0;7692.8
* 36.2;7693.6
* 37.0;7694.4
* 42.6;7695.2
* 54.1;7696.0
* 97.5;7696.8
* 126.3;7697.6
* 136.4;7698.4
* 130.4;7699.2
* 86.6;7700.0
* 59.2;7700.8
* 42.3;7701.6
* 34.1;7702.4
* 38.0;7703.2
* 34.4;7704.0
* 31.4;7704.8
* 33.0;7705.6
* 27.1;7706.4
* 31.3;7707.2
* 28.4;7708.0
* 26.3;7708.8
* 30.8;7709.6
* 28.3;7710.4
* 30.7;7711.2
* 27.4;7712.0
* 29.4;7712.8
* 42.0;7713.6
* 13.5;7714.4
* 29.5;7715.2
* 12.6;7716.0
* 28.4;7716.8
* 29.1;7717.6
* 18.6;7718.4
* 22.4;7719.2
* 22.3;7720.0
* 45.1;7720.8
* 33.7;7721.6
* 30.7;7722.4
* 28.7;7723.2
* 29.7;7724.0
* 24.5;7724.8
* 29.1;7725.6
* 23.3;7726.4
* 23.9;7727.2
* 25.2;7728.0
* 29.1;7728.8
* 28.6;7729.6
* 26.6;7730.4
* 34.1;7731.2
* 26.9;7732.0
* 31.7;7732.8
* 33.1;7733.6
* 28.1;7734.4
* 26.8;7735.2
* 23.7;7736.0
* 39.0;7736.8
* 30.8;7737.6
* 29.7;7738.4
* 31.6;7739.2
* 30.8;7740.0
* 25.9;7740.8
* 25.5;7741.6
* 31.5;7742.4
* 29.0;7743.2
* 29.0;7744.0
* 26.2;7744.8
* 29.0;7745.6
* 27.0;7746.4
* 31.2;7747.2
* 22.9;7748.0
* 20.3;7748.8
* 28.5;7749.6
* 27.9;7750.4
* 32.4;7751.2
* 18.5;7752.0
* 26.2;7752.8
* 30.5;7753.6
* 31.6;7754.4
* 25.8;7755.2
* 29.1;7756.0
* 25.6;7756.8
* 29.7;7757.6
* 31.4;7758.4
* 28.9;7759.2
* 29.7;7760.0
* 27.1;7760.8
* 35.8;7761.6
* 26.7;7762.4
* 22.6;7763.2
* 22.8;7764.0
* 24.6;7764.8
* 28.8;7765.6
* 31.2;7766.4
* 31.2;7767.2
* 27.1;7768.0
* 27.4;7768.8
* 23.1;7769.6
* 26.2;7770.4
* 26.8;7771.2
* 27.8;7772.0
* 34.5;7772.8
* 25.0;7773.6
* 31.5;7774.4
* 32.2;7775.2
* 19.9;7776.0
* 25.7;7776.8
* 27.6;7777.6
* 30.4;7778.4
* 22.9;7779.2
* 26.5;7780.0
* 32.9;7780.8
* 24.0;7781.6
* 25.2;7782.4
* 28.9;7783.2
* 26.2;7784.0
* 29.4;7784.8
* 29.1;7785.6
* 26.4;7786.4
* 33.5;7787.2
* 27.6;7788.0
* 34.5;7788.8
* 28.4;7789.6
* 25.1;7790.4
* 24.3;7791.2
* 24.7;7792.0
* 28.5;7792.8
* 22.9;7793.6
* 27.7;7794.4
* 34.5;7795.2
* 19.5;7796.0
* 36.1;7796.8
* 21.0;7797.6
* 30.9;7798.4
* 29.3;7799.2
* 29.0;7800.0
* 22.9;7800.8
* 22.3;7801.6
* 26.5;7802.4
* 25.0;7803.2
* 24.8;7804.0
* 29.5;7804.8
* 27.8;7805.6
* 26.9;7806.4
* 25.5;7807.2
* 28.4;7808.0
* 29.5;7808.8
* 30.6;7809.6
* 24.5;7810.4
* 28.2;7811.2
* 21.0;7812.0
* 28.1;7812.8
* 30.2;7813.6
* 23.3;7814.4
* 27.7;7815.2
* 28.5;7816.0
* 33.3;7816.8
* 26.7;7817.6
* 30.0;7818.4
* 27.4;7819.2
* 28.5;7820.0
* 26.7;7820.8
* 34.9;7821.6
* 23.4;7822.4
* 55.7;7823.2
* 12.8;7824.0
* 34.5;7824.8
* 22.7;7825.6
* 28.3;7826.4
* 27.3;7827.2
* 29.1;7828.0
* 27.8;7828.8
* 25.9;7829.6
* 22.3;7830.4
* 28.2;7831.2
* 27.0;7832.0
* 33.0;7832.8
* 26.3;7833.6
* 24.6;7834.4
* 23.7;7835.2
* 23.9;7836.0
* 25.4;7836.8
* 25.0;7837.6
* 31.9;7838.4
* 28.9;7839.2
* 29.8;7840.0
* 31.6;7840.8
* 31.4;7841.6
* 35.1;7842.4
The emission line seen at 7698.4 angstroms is [N II] 6583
